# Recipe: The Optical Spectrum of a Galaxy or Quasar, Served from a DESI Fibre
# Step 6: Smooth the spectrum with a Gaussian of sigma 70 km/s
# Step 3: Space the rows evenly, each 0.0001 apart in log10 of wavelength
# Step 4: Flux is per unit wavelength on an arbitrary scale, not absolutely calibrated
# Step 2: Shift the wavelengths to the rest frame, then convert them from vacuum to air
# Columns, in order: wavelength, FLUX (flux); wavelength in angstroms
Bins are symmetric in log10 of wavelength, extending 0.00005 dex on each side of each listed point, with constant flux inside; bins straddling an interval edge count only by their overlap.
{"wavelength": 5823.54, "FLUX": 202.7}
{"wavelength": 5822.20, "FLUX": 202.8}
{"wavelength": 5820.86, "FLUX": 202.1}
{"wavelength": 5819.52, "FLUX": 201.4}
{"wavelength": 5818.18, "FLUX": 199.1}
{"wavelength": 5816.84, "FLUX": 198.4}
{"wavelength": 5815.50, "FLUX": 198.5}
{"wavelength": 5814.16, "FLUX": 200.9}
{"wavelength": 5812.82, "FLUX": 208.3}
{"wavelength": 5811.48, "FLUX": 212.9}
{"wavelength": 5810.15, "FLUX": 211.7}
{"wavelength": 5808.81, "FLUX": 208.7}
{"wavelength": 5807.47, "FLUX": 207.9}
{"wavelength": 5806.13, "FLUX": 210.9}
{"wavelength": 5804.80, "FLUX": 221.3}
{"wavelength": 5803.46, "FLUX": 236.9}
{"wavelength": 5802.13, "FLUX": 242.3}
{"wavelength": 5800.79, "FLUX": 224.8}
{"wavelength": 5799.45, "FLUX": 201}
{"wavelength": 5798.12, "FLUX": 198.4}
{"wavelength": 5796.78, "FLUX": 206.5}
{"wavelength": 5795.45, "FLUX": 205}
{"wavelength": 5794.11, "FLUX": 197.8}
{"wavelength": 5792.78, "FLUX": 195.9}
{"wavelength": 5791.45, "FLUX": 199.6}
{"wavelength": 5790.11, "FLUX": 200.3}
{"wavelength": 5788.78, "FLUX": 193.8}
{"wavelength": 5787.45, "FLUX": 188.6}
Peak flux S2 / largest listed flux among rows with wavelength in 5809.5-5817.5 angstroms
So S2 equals 212.9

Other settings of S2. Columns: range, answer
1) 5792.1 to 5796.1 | 205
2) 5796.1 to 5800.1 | 206.5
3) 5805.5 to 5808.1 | 210.9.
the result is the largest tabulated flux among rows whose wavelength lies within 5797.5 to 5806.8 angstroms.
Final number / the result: 242.3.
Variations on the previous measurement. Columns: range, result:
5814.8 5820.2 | 201.4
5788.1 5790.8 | 200.3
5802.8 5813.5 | 236.9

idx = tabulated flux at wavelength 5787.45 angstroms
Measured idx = 188.6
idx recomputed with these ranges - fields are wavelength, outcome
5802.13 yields 242.3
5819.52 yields 201.4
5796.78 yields 206.5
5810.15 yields 211.7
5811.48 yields 212.9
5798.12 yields 198.4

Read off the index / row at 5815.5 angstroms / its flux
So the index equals 198.5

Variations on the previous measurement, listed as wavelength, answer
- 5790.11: 200.3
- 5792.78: 195.9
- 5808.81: 208.7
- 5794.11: 197.8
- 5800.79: 224.8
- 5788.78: 193.8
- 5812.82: 208.3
